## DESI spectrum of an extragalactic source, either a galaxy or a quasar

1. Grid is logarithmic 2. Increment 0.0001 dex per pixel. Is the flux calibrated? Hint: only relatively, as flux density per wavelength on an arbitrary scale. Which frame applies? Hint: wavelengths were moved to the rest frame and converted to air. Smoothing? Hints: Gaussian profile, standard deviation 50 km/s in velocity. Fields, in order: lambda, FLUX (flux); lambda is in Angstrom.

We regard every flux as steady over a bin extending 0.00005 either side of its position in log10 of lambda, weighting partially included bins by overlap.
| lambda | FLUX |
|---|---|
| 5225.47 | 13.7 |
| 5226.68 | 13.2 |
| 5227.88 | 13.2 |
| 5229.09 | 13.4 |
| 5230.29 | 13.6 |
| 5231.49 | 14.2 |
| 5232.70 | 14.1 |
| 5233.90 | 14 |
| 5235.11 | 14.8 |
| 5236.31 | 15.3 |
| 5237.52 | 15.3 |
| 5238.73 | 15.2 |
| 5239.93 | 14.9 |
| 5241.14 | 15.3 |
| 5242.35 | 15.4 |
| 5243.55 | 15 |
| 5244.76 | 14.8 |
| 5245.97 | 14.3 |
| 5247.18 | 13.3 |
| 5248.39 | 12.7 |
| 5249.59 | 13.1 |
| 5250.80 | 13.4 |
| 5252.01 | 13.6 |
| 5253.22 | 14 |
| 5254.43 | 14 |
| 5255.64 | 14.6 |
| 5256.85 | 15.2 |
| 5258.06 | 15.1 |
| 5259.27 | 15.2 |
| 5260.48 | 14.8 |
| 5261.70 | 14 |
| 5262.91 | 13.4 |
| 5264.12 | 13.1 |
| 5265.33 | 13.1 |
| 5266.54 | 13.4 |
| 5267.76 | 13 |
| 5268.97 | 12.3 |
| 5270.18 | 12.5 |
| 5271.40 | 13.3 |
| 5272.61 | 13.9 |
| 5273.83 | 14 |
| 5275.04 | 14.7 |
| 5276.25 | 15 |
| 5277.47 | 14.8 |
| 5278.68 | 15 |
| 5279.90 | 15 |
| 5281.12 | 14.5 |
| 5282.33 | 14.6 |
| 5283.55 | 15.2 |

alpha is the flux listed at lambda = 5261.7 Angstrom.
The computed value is 14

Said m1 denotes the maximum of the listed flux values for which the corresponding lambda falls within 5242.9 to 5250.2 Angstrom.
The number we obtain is 15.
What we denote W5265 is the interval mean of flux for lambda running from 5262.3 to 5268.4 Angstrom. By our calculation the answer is 13.2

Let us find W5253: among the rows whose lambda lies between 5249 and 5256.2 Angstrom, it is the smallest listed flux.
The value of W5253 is 13.1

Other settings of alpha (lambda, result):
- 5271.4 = 13.3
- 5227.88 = 13.2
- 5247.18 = 13.3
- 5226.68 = 13.2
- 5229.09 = 13.4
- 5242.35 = 15.4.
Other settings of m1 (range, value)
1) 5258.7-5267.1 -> 15.2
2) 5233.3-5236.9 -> 15.3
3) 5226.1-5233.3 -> 14.2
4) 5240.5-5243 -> 15.4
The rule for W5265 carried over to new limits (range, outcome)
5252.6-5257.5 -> 14.5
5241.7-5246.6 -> 14.9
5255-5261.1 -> 15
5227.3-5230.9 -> 13.4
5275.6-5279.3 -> 14.9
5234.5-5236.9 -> 15.1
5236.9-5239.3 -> 15.2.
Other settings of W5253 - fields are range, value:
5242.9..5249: 12.7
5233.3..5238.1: 14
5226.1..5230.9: 13.2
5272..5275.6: 13.9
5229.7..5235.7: 13.6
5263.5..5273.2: 12.3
